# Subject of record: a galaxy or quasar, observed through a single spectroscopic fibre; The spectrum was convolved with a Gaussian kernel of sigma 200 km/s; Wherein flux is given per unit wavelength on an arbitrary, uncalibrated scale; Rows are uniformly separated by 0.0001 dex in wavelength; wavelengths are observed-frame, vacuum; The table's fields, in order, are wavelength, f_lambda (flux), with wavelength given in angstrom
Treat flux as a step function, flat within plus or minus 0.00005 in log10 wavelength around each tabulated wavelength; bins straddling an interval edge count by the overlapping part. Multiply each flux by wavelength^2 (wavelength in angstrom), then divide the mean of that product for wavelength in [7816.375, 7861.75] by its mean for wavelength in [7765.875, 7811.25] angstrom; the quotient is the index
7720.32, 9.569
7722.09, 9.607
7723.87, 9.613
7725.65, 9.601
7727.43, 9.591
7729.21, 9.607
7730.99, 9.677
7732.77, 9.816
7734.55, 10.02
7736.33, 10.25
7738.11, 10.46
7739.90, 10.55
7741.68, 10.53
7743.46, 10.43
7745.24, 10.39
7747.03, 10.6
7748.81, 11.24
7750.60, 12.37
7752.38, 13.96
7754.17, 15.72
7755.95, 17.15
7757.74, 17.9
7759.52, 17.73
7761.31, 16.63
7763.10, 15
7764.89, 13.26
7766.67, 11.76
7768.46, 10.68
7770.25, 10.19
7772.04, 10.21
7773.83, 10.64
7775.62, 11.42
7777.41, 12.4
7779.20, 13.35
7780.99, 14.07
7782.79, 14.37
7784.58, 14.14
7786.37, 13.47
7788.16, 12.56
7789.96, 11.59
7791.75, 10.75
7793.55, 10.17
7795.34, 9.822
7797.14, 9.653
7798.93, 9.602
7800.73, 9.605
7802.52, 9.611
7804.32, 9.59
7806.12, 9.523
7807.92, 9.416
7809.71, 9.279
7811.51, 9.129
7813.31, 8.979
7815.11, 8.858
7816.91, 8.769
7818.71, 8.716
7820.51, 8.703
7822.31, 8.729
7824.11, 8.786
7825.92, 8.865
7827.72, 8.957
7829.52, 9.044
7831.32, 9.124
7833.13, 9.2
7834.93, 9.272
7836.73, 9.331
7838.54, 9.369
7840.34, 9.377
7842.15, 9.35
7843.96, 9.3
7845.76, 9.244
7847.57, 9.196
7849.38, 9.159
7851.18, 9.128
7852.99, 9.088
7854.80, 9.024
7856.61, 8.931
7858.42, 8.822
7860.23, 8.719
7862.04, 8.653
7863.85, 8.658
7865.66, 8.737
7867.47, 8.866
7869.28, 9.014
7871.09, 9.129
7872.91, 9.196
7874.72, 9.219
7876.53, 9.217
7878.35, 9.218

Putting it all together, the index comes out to 0.8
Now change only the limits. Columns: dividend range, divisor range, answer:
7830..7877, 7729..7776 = 0.76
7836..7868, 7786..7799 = 0.84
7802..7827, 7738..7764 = 0.68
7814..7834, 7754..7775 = 0.65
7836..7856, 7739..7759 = 0.73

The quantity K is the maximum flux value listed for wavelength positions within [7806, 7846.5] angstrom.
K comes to 9.523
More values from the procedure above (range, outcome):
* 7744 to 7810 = 17.9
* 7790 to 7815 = 10.75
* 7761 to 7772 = 16.63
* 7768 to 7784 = 14.37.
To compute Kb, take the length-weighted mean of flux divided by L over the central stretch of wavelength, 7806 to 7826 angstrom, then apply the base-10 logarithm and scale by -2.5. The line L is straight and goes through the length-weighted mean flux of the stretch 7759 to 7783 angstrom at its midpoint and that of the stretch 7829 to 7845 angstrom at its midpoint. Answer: 0.163 mag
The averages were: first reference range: 12.9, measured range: 8.96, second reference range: 9.27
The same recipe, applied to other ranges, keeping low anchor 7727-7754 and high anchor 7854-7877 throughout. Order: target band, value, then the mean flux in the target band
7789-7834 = 0.04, 9.38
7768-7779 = -0.08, 11.1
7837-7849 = 0.00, 9.29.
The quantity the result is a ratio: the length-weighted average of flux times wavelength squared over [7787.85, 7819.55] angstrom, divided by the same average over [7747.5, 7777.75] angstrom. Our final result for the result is 0.7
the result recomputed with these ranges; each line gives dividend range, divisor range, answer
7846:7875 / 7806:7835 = 1.01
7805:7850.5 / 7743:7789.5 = 0.70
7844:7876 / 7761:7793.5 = 0.74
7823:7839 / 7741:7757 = 0.74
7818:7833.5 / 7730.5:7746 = 0.89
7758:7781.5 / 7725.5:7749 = 1.29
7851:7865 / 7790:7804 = 0.90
